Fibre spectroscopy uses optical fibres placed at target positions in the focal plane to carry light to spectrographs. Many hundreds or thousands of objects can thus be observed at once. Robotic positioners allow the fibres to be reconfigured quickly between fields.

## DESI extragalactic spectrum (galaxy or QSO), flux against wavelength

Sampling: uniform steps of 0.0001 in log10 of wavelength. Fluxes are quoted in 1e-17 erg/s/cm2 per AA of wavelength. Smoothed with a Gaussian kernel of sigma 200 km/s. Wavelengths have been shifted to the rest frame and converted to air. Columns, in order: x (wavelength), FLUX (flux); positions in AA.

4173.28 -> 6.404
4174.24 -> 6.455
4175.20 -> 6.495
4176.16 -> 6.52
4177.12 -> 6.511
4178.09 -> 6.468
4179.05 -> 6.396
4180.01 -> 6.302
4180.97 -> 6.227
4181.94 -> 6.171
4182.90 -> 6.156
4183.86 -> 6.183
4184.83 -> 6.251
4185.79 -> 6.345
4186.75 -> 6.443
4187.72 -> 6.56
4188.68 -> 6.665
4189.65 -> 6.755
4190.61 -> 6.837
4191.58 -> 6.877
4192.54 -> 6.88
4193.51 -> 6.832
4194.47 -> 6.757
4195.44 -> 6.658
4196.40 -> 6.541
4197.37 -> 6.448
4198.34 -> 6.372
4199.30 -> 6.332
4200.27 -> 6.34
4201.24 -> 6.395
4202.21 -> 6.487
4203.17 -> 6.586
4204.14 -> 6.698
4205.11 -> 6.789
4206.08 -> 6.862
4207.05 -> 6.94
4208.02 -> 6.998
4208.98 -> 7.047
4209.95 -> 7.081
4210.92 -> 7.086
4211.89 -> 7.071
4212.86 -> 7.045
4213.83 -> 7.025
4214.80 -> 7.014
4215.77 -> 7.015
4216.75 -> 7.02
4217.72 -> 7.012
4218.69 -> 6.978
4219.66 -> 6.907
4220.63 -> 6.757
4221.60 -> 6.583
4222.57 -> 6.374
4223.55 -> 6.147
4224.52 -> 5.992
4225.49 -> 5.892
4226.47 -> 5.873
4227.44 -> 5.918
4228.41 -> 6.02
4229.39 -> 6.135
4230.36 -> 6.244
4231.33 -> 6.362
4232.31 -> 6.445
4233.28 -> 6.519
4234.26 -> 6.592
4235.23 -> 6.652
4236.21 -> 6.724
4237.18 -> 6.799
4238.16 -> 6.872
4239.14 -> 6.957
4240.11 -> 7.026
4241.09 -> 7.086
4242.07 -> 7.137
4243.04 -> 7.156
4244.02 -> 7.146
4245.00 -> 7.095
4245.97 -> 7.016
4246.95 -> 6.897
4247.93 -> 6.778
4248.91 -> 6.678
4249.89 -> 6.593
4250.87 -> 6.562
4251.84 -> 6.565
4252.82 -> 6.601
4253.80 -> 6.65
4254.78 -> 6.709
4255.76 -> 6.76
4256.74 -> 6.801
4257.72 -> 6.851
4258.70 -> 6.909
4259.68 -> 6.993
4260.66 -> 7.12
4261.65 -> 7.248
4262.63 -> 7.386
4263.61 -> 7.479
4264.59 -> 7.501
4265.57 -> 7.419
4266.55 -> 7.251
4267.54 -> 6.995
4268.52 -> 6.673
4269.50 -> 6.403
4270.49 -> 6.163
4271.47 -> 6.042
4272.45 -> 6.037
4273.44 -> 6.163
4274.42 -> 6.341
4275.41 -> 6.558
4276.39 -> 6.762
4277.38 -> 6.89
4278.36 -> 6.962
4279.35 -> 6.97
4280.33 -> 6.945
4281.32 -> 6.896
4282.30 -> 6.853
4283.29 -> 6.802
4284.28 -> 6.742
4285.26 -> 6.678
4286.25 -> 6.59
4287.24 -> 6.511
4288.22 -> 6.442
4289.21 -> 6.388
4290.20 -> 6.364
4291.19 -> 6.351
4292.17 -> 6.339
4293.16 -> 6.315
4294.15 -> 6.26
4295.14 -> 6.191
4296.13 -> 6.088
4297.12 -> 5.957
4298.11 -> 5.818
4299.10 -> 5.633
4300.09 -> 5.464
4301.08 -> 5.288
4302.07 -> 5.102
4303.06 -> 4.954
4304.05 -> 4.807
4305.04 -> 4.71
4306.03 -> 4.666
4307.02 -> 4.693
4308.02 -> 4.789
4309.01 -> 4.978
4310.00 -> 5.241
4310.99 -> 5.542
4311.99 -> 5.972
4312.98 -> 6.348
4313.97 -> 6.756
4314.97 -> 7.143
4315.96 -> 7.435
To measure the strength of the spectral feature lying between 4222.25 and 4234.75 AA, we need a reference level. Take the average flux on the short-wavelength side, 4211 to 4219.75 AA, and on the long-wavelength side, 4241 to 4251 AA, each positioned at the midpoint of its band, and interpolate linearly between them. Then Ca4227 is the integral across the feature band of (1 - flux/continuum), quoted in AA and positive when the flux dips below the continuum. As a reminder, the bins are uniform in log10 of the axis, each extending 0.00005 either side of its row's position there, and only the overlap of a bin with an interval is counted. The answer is 1.41 AA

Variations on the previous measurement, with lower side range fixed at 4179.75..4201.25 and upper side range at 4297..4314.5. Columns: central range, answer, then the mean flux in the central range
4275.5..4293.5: -3.5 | 6.66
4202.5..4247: -4.1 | 6.73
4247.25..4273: -4.4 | 6.81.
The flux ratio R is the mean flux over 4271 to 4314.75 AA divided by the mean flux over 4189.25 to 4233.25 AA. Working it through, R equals 0.9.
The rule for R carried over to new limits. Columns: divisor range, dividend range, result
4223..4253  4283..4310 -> 0.88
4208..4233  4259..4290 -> 1.03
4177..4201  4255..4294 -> 1.04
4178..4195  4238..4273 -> 1.06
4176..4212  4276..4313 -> 0.91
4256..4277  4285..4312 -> 0.84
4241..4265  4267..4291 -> 0.95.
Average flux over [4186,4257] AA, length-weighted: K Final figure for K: 6.69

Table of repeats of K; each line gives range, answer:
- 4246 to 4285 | 6.79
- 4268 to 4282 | 6.57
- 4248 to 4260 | 6.72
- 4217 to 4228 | 6.42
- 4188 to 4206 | 6.63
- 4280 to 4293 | 6.6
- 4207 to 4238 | 6.63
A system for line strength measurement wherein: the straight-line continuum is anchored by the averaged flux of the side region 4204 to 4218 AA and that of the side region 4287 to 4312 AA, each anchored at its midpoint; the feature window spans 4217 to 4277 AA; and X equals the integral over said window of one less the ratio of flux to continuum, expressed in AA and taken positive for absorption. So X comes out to -2.6 AA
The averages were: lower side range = 6.98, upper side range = 5.63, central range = 6.7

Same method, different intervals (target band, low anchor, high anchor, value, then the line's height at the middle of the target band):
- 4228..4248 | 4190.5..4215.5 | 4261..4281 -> 0.1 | 6.79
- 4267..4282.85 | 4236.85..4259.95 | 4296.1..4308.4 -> -1.5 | 6.04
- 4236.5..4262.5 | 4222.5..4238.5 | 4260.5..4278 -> -1.3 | 6.55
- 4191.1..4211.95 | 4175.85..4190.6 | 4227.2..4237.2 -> -1.0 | 6.4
